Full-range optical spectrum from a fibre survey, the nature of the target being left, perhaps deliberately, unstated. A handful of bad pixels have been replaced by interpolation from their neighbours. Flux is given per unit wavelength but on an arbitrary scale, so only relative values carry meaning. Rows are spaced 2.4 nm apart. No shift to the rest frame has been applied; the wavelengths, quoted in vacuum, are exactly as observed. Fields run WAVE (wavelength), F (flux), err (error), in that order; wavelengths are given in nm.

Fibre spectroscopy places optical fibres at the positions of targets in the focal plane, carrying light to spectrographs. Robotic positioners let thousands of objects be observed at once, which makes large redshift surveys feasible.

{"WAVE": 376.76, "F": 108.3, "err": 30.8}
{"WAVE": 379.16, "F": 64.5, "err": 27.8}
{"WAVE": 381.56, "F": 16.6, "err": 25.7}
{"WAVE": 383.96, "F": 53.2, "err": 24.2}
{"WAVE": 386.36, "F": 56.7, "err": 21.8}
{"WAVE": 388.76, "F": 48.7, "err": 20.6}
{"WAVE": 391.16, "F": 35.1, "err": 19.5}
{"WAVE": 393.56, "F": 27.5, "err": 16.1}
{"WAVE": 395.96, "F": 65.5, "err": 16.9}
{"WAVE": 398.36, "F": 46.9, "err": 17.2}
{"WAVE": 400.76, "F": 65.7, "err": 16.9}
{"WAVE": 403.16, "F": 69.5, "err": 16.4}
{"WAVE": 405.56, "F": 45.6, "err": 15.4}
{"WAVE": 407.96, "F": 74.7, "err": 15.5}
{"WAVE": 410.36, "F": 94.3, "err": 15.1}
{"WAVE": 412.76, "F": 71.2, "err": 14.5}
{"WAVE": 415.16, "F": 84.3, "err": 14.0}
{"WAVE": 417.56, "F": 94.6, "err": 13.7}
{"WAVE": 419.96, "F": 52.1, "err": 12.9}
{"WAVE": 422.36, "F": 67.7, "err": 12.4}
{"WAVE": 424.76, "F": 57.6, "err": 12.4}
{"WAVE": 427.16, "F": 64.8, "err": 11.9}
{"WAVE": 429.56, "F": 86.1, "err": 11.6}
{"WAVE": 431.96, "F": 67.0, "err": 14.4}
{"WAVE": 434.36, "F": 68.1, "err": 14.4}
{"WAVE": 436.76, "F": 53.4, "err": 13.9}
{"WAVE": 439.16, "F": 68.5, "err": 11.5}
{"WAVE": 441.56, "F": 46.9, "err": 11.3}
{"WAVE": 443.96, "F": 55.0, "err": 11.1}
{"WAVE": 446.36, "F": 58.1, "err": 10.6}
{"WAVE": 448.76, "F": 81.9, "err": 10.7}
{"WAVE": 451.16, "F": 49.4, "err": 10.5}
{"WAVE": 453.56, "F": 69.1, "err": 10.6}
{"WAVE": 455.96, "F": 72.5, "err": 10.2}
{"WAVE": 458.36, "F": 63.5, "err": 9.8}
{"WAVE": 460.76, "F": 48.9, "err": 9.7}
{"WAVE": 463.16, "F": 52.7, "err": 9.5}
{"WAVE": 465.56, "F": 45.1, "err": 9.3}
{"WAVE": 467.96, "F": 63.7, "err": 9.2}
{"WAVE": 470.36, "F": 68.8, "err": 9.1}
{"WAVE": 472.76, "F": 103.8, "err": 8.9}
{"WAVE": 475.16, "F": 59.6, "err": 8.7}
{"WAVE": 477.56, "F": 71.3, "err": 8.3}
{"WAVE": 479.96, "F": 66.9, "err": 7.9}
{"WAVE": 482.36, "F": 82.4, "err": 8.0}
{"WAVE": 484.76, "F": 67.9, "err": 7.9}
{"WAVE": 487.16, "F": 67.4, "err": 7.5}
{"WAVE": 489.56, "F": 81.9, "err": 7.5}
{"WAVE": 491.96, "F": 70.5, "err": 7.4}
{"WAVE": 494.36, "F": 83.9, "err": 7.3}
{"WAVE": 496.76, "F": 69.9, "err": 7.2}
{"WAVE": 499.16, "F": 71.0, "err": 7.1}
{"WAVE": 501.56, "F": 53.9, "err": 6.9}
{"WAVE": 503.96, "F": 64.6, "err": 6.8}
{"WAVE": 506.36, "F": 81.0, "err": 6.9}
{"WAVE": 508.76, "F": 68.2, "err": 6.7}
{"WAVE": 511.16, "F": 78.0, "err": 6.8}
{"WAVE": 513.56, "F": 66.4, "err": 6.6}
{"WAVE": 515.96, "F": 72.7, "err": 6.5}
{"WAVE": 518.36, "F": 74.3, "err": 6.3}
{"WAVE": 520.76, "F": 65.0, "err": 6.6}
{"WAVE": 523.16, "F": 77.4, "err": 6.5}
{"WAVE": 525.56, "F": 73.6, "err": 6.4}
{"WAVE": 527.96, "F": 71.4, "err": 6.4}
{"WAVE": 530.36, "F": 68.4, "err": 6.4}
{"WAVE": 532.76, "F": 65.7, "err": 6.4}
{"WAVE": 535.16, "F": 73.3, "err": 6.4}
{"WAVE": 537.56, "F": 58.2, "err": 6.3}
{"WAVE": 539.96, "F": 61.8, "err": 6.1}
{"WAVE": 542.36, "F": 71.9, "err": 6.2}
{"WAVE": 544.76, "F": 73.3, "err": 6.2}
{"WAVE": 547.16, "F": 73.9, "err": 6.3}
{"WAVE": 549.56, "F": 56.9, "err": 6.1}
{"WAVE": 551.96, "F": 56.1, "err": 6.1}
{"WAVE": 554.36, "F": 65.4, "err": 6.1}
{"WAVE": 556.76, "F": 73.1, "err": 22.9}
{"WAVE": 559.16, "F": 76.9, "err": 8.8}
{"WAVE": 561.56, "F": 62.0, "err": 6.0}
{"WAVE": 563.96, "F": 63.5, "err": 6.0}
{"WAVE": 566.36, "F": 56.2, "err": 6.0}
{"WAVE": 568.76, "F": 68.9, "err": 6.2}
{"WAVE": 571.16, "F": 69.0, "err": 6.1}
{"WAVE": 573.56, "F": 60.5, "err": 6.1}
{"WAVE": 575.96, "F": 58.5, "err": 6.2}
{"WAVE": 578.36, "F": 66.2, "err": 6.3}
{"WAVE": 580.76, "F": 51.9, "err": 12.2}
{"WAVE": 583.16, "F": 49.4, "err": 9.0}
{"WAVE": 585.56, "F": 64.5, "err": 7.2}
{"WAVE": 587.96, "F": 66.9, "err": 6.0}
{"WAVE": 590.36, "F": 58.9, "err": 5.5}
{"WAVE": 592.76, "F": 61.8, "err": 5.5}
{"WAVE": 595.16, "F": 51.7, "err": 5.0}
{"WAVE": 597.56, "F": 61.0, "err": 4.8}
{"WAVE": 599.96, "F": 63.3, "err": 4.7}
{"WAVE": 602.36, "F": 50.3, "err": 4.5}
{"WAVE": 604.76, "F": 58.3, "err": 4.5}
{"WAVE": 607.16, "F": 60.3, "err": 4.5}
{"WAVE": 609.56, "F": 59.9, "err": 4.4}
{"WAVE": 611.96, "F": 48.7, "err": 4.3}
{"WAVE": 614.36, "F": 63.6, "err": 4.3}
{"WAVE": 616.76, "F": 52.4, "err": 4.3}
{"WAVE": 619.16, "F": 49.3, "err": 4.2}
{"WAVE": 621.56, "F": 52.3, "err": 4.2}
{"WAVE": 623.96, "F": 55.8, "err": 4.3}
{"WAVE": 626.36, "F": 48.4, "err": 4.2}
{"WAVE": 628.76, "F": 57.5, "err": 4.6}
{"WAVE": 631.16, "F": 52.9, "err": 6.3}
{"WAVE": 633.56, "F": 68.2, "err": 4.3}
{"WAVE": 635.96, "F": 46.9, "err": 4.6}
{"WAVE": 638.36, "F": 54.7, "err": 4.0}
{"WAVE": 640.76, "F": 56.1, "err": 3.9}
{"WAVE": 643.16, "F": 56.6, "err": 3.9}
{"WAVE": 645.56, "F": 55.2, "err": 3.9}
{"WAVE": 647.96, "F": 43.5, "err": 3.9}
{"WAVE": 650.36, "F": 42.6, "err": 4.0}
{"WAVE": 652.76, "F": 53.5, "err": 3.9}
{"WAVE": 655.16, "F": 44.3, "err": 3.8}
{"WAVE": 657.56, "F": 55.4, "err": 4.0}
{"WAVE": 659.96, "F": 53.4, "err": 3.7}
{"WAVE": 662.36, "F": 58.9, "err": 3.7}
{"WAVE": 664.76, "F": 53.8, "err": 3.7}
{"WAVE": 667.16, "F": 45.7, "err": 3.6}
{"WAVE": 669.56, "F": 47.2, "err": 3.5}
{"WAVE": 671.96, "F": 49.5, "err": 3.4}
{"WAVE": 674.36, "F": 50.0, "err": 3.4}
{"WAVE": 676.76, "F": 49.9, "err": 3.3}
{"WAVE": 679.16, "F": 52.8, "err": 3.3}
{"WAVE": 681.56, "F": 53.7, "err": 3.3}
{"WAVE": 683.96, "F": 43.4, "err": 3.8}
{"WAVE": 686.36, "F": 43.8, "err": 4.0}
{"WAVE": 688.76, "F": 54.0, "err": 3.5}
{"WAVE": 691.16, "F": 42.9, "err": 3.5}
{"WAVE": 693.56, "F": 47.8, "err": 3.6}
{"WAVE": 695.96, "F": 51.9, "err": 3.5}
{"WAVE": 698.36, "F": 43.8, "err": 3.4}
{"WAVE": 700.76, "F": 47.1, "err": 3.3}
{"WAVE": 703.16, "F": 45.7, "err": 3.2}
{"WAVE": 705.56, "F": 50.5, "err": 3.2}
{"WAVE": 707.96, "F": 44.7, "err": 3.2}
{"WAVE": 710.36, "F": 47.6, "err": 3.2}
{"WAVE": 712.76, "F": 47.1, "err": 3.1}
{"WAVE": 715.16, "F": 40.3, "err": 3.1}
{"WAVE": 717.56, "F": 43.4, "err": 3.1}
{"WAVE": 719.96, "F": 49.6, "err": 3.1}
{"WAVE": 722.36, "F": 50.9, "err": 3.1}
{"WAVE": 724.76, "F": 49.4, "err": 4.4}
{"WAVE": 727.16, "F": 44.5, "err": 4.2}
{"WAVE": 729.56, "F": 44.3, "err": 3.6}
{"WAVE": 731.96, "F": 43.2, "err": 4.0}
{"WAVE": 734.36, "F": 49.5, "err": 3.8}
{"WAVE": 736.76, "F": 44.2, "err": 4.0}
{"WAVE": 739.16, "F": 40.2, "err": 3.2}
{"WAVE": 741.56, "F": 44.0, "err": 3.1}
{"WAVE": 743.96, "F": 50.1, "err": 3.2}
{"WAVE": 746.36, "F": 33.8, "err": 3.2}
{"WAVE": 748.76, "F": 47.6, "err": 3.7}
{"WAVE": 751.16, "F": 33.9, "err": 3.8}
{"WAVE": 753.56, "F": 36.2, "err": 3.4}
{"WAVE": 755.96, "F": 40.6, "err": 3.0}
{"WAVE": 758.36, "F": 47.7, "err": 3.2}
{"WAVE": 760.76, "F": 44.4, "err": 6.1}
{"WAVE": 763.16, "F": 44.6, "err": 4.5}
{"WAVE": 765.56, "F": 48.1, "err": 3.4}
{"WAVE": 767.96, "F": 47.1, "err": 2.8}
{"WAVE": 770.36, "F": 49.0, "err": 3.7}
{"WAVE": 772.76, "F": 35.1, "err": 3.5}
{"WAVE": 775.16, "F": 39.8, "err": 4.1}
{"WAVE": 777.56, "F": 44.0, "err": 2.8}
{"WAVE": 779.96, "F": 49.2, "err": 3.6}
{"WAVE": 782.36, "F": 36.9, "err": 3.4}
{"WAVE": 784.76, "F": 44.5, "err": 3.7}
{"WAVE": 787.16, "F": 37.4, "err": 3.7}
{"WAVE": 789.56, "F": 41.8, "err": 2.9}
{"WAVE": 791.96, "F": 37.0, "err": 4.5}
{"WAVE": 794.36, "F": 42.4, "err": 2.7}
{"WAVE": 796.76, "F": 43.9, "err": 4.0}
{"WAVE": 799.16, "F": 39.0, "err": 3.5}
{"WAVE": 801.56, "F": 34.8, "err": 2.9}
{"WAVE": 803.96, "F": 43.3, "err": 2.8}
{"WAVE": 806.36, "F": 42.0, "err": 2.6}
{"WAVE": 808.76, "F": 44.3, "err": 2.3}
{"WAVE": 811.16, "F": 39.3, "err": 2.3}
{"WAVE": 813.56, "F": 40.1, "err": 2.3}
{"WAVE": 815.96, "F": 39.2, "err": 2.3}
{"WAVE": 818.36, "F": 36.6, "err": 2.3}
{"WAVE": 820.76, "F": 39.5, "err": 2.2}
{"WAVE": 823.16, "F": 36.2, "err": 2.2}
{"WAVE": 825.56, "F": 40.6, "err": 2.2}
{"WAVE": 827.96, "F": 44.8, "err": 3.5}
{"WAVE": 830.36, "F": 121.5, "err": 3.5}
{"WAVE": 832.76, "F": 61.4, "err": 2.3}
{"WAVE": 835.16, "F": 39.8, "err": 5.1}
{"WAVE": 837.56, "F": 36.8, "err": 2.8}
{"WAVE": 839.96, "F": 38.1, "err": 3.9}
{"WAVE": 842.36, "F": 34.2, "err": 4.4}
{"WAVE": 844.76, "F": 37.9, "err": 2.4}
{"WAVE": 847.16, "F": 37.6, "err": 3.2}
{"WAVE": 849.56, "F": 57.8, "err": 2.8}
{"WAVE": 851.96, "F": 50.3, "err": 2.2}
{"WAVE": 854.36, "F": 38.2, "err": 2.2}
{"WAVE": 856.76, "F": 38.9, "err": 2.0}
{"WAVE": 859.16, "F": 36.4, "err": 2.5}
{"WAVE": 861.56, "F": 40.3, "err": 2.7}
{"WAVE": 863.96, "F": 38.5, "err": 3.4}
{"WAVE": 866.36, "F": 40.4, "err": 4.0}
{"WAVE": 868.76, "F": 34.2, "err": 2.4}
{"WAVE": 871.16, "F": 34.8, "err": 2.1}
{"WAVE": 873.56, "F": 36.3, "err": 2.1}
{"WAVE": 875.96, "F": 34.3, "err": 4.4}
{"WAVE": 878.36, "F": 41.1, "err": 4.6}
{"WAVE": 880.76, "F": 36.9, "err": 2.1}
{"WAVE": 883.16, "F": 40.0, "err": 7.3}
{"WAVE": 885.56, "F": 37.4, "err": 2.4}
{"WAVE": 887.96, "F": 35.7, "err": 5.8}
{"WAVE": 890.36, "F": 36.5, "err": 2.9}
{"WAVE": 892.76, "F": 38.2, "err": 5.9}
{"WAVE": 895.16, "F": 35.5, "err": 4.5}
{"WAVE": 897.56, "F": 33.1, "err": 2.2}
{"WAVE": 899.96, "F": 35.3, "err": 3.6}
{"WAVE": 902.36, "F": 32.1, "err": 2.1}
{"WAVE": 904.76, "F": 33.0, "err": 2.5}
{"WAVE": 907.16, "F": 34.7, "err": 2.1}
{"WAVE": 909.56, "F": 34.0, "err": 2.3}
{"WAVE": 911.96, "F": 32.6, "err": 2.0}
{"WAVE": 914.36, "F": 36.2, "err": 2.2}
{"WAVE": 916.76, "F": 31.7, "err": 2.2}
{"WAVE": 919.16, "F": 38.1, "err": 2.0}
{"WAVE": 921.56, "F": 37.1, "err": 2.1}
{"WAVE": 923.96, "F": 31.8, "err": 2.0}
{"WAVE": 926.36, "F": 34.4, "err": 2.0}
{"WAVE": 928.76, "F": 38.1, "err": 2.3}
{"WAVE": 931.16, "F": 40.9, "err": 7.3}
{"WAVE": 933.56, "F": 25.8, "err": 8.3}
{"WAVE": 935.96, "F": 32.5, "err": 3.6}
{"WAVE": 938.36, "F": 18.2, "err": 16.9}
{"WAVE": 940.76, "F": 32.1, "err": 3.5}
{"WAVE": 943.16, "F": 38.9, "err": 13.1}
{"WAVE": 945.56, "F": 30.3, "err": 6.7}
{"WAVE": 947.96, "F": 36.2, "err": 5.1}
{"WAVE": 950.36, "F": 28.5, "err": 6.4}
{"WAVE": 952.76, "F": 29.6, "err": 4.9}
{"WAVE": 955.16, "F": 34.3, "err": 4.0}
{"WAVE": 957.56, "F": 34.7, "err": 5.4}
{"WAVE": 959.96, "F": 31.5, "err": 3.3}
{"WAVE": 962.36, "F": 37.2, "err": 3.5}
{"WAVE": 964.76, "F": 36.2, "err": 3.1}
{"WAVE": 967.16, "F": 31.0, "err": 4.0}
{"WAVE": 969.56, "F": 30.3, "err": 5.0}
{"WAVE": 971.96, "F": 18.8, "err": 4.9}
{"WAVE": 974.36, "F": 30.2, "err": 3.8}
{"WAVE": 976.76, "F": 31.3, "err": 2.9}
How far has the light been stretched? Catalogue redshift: 0.27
